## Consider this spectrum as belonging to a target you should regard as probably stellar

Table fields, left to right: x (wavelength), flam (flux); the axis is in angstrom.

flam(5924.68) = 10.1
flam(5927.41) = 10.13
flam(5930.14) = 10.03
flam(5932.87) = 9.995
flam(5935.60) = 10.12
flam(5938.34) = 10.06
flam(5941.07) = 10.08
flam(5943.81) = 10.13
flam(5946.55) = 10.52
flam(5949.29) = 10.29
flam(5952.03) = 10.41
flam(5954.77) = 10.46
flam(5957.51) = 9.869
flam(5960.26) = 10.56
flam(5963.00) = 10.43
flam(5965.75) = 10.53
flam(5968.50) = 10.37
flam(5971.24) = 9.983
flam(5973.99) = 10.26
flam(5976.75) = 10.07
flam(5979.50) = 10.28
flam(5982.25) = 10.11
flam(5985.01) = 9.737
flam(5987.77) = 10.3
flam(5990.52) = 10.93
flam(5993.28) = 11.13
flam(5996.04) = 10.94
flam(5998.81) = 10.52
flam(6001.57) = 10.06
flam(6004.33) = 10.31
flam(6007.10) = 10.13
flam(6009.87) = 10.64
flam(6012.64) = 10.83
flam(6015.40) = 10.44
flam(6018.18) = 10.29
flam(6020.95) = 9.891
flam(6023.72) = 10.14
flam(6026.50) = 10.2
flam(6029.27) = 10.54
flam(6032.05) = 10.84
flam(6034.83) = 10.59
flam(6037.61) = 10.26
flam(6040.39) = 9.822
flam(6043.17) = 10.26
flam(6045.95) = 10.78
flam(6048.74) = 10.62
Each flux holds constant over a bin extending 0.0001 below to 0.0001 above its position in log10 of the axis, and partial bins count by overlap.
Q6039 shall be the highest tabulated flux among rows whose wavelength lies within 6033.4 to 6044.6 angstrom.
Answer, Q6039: 10.59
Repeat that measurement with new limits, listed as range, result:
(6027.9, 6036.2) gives 10.84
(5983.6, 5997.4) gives 11.13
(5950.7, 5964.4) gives 10.56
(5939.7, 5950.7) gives 10.52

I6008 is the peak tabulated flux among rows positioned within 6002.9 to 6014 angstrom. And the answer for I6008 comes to 10.83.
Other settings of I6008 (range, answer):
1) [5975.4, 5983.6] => 10.28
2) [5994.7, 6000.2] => 10.94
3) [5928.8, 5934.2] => 10.03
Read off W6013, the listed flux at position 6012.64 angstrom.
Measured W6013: 10.83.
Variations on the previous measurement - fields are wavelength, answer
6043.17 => 10.26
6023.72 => 10.14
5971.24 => 9.983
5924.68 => 10.1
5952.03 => 10.41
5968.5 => 10.37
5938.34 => 10.06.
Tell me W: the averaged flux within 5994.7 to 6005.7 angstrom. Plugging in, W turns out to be 10.5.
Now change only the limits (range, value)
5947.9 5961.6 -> 10.3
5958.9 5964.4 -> 10.5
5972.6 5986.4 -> 10.1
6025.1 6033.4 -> 10.5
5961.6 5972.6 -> 10.3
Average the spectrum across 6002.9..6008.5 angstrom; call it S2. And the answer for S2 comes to 10.2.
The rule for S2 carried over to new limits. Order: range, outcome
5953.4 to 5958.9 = 10.2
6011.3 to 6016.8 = 10.6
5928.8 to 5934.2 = 10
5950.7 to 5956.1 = 10.4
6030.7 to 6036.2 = 10.7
